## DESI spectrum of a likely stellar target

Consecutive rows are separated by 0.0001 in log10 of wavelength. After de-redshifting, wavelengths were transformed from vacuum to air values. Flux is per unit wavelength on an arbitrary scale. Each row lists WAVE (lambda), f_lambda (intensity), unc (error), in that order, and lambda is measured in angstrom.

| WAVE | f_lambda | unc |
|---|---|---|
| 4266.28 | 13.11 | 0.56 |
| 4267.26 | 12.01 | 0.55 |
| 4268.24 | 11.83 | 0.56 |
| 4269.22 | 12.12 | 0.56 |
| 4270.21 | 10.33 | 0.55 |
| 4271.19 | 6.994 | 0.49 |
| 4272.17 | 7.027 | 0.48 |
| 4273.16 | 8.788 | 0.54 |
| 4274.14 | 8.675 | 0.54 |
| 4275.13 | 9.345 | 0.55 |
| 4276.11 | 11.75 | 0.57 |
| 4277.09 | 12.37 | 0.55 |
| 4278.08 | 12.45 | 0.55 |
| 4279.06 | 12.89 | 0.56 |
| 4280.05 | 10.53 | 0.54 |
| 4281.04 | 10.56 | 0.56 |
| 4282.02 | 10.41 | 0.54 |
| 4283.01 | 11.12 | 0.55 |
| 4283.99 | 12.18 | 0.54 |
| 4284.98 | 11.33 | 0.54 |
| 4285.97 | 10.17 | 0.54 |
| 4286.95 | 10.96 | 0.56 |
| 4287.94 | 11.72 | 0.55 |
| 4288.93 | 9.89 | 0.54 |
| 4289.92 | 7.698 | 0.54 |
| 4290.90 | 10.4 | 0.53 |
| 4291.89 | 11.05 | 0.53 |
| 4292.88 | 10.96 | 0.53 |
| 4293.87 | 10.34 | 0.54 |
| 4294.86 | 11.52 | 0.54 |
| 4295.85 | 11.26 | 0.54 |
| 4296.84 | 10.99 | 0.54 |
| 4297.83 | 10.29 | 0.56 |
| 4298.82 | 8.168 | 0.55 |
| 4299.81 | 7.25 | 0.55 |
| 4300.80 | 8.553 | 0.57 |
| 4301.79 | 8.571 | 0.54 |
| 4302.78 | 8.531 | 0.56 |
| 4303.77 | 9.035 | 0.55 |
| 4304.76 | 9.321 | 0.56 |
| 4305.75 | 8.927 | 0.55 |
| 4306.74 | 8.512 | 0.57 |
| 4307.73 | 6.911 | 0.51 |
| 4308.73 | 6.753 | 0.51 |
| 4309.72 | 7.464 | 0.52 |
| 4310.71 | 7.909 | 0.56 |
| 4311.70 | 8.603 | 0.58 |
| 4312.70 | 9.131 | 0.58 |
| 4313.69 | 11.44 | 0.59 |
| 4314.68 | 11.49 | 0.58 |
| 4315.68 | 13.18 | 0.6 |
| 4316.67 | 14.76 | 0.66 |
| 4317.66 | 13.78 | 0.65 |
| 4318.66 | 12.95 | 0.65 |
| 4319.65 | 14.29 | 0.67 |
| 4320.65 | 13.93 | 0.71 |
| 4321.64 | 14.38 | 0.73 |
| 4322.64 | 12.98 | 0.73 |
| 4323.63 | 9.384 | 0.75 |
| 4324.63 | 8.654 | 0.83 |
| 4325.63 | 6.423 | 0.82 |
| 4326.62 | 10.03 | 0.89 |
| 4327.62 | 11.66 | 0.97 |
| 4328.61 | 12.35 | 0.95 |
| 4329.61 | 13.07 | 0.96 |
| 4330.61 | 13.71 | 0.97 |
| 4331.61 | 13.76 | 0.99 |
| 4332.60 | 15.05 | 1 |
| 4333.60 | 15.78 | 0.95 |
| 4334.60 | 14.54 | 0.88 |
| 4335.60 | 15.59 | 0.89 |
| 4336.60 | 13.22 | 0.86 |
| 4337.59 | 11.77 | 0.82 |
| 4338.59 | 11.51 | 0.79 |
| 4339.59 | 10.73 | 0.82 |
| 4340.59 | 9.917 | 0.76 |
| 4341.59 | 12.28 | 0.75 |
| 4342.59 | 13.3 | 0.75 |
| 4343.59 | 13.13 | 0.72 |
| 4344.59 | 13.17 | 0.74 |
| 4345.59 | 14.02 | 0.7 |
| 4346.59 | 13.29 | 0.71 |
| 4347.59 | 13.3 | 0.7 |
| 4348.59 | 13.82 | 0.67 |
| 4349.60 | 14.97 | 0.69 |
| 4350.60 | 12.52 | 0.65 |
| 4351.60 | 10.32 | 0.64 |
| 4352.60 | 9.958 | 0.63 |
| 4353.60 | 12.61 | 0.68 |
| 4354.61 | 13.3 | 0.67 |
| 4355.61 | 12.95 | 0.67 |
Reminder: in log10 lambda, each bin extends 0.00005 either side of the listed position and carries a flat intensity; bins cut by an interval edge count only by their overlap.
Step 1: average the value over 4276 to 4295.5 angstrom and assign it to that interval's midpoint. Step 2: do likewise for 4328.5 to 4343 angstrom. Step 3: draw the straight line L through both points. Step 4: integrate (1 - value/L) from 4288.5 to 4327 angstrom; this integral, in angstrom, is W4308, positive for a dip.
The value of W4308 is 5.78 angstrom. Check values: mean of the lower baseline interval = 11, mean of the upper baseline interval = 13.1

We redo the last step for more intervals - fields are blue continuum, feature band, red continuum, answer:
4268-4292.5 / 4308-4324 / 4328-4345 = 1.09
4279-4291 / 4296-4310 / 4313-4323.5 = 3.94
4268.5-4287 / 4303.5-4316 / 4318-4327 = 2.40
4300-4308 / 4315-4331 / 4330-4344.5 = -1.59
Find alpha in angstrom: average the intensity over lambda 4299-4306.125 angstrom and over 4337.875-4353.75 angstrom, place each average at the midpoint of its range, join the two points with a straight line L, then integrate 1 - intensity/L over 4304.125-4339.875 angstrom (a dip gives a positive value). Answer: -4.0 angstrom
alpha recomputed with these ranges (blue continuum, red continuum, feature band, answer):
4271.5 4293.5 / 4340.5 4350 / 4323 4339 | 0.4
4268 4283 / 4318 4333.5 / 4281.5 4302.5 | 1.5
